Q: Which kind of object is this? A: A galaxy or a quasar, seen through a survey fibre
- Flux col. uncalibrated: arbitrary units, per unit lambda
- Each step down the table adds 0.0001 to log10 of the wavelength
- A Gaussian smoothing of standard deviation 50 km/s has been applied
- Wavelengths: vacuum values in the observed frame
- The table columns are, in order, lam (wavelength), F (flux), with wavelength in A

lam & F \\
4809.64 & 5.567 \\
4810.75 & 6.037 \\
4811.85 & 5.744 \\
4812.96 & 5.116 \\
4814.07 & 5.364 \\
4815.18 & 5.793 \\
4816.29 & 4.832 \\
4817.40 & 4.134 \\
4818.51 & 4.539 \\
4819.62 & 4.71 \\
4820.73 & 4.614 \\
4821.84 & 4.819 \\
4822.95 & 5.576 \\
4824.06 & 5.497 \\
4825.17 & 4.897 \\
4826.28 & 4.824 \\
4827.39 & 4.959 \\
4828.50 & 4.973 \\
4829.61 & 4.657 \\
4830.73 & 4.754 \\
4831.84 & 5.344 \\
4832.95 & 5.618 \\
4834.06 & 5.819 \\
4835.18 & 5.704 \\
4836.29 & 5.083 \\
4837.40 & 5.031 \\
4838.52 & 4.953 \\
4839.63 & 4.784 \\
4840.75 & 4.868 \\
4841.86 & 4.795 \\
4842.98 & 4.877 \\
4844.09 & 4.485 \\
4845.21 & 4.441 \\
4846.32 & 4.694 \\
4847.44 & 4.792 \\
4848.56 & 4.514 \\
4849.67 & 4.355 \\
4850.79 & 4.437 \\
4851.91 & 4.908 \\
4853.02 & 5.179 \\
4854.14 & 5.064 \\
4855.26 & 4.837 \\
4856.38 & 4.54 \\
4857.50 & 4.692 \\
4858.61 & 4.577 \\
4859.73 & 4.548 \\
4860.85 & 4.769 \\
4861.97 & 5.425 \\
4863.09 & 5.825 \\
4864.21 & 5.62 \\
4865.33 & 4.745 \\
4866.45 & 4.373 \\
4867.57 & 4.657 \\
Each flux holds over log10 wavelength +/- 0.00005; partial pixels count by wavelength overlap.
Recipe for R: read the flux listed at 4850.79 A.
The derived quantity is 4.437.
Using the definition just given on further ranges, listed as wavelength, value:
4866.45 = 4.373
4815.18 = 5.793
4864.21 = 5.62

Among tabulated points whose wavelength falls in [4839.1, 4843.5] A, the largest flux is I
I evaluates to 4.877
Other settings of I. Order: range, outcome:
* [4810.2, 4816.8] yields 6.037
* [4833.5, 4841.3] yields 5.819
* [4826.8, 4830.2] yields 4.973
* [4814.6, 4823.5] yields 5.793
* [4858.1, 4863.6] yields 5.825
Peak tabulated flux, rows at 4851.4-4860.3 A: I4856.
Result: 5.179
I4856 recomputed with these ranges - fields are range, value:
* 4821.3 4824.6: 5.576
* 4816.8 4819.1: 4.539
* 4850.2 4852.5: 4.908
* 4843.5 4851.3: 4.792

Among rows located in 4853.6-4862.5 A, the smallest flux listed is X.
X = 4.54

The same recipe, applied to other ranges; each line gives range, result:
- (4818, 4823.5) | 4.539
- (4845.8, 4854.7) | 4.355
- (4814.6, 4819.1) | 4.134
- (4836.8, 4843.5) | 4.784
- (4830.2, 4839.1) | 4.754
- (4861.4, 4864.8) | 5.425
